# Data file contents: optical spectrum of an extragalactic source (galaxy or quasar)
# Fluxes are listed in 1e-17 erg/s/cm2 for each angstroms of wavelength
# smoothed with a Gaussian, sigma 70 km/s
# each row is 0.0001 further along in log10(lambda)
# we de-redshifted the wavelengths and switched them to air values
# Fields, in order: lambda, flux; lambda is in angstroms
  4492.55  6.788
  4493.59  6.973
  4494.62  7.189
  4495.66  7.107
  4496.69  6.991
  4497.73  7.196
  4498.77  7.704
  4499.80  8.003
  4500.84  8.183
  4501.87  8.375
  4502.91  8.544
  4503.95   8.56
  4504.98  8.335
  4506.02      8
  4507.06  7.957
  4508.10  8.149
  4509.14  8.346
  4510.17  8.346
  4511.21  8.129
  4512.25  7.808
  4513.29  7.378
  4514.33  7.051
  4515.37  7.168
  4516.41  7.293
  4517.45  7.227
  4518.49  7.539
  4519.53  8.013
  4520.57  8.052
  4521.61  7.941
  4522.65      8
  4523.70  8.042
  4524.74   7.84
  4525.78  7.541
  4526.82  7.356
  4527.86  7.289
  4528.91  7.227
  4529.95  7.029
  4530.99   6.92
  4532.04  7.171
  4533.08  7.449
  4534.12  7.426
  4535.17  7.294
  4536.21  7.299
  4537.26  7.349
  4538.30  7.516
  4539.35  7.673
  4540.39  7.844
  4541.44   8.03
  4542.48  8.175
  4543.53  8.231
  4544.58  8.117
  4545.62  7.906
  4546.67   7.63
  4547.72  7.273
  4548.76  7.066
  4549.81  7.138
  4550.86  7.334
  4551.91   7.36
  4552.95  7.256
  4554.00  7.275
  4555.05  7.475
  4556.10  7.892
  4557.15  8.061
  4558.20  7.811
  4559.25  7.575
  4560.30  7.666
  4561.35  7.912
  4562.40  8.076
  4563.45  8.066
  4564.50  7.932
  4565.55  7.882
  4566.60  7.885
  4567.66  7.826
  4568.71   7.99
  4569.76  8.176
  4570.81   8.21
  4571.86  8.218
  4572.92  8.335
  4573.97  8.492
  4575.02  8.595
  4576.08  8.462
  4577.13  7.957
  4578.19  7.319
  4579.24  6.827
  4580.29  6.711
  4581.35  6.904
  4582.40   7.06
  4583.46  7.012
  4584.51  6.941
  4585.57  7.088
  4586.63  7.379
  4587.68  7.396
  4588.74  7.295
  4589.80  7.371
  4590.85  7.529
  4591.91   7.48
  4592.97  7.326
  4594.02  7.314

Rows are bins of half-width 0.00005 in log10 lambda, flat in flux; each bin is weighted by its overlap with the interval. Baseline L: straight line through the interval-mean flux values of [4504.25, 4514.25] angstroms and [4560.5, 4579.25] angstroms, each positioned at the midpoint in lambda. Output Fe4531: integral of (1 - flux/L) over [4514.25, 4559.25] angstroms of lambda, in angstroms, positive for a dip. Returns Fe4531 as 2.7 angstroms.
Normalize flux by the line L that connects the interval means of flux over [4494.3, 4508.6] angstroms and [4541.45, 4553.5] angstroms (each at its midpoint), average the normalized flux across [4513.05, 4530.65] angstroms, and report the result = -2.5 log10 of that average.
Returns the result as 0.03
